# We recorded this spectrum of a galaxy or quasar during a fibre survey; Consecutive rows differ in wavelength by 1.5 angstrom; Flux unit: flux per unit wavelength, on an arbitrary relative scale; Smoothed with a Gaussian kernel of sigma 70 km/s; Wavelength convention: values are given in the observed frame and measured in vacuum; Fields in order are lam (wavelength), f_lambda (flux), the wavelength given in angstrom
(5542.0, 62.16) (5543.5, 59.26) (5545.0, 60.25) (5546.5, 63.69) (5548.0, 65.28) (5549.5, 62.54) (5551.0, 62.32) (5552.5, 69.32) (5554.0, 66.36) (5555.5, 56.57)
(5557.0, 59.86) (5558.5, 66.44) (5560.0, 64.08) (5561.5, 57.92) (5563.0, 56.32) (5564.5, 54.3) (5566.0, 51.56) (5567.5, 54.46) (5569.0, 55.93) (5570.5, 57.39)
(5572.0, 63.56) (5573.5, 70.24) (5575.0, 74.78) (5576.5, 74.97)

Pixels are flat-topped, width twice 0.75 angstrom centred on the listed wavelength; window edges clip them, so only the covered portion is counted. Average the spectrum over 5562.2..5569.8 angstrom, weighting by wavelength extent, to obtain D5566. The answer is 54.6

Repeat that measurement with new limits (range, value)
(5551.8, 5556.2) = 64.1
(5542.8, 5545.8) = 59.8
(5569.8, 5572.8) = 60.7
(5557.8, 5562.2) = 62.8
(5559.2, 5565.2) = 58.3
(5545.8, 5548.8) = 64.5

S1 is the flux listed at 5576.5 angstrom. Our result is 74.97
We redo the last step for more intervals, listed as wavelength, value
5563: 56.32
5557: 59.86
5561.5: 57.92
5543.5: 59.26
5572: 63.56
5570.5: 57.39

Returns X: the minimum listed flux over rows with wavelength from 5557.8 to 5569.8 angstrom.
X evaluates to 51.56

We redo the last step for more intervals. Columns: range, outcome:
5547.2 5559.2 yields 56.57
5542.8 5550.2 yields 59.26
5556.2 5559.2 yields 59.86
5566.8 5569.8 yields 54.46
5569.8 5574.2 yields 57.39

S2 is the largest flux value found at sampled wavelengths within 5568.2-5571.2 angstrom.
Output 57.39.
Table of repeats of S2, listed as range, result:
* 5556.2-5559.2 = 66.44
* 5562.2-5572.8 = 63.56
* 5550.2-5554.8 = 69.32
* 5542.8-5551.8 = 65.28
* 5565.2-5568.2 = 54.46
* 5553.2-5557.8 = 66.36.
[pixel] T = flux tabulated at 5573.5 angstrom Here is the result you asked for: 70.24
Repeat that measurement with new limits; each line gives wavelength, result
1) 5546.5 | 63.69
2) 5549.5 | 62.54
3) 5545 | 60.25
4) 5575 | 74.78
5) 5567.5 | 54.46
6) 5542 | 62.16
